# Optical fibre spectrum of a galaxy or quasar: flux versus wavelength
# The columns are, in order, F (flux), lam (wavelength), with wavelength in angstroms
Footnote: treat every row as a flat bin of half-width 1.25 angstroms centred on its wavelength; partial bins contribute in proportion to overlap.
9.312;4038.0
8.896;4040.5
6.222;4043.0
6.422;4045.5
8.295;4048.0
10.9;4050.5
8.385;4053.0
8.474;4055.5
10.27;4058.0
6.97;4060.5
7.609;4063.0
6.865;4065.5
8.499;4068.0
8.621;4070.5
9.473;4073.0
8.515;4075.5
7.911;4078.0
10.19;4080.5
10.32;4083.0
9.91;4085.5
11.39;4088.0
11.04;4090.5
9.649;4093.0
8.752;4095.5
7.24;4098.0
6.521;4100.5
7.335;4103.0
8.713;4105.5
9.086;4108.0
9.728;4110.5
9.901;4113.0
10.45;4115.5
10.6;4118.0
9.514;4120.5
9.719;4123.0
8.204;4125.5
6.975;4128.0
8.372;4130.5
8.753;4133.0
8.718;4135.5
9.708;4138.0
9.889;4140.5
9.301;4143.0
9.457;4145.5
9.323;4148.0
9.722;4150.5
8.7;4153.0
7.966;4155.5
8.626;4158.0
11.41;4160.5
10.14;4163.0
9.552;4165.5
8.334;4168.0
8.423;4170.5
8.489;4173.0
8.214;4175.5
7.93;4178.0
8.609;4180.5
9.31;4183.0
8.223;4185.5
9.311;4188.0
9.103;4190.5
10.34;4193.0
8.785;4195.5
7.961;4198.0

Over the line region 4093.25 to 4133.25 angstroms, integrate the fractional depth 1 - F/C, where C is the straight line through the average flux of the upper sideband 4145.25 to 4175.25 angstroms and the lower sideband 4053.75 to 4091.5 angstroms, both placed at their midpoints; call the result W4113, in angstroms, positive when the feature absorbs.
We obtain 1.4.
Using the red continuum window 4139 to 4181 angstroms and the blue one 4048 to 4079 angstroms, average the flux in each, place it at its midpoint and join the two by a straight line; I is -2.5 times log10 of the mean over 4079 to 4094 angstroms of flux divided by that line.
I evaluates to -0.197 mag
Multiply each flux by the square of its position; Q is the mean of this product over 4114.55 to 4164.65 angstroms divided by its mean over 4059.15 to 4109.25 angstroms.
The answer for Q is 1.09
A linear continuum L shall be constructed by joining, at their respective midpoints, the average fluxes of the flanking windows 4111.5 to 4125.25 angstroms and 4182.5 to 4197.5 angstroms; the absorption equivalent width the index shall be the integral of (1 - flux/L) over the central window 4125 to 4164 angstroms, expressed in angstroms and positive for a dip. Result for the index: 2.1 angstroms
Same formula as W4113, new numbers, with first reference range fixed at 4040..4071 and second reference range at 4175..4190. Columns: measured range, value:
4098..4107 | 0.88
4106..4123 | -2.90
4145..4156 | -0.72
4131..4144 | -1.15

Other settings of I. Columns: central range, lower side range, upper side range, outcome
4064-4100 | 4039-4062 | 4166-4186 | -0.09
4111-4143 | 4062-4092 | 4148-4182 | -0.02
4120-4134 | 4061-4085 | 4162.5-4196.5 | 0.03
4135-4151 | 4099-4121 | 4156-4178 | -0.05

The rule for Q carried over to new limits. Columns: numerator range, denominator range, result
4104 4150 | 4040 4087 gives 1.11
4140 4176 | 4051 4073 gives 1.15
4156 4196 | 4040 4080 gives 1.15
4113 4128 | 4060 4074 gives 1.21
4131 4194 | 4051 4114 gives 1.06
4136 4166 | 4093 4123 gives 1.08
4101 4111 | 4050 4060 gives 0.94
